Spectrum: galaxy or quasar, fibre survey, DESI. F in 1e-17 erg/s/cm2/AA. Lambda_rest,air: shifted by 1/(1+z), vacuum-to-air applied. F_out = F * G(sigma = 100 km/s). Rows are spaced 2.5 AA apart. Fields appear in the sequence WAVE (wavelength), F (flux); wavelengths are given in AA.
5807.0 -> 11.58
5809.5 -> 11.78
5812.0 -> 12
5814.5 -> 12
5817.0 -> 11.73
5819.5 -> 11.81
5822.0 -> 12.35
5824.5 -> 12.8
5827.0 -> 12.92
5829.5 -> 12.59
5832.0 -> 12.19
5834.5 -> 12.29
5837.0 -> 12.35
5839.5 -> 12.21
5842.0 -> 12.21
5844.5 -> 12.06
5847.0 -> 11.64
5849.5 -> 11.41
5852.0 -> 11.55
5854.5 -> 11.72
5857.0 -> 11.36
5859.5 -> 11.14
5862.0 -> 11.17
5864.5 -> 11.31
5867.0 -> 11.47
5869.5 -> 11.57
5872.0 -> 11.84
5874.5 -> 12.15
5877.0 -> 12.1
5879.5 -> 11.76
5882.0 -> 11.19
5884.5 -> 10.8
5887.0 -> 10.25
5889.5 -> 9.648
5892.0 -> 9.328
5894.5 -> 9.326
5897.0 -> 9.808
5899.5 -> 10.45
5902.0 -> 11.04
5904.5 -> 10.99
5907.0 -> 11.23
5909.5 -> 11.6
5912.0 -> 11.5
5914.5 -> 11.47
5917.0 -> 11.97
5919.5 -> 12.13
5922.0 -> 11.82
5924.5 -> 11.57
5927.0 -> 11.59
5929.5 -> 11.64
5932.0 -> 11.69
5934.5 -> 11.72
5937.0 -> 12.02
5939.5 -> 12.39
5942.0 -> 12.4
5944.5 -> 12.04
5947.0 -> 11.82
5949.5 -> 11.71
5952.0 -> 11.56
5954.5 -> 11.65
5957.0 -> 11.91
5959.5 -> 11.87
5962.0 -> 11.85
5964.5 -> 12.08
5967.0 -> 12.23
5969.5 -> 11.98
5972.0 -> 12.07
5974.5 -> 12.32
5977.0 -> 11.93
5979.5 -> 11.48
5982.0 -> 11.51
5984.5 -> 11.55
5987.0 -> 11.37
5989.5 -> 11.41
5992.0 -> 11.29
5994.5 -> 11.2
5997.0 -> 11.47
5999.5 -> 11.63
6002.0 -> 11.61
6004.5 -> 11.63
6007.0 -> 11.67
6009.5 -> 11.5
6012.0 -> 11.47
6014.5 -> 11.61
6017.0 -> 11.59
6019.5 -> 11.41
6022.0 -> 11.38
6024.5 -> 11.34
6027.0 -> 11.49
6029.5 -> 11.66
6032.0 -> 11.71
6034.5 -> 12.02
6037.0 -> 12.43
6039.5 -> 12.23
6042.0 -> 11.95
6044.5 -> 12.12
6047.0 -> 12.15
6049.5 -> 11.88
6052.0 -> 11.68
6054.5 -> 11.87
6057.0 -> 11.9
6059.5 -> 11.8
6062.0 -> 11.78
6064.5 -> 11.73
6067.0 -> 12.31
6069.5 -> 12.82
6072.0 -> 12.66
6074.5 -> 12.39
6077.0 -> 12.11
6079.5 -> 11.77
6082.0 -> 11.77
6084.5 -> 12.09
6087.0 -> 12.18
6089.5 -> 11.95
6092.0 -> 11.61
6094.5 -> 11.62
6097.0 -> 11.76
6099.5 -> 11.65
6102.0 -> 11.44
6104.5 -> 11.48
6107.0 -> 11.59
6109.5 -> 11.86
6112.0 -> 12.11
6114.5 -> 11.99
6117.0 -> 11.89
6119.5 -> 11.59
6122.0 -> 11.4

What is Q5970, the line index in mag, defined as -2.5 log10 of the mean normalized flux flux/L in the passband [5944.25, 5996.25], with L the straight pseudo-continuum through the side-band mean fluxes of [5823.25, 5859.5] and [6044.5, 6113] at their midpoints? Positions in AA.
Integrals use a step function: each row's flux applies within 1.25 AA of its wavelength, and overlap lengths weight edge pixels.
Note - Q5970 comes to 0.02 mag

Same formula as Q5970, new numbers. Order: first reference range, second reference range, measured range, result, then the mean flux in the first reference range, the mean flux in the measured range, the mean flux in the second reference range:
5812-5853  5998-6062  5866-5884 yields 0.033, 12.1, 11.7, 11.7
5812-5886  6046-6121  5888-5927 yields 0.088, 11.8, 10.9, 11.9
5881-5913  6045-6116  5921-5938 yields -0.090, 10.5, 11.7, 11.9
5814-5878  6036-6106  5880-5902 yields 0.169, 11.9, 10.2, 12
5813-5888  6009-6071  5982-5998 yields 0.041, 11.8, 11.4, 11.8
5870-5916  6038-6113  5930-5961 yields -0.063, 10.9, 11.9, 11.9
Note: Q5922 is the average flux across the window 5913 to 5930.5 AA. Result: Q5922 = 11.7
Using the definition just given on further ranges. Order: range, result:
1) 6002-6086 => 11.9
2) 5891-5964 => 11.5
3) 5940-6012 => 11.7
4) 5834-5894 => 11.4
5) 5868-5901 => 10.8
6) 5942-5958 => 11.8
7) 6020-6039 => 11.7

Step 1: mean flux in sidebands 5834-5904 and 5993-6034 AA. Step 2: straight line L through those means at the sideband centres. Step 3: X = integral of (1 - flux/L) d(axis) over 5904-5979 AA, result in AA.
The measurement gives -2.92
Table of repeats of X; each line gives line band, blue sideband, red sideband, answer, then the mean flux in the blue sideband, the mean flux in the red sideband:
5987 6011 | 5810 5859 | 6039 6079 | 1.2 AA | 12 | 12.1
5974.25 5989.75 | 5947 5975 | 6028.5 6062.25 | 0.4 AA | 11.9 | 11.9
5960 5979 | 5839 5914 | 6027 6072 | -0.7 AA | 11.2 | 12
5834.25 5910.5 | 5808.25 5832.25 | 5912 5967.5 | 5.2 AA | 12.2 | 11.9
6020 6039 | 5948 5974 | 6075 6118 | 0.2 AA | 11.9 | 11.8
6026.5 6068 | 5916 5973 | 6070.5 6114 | -0.1 AA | 11.9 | 11.9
